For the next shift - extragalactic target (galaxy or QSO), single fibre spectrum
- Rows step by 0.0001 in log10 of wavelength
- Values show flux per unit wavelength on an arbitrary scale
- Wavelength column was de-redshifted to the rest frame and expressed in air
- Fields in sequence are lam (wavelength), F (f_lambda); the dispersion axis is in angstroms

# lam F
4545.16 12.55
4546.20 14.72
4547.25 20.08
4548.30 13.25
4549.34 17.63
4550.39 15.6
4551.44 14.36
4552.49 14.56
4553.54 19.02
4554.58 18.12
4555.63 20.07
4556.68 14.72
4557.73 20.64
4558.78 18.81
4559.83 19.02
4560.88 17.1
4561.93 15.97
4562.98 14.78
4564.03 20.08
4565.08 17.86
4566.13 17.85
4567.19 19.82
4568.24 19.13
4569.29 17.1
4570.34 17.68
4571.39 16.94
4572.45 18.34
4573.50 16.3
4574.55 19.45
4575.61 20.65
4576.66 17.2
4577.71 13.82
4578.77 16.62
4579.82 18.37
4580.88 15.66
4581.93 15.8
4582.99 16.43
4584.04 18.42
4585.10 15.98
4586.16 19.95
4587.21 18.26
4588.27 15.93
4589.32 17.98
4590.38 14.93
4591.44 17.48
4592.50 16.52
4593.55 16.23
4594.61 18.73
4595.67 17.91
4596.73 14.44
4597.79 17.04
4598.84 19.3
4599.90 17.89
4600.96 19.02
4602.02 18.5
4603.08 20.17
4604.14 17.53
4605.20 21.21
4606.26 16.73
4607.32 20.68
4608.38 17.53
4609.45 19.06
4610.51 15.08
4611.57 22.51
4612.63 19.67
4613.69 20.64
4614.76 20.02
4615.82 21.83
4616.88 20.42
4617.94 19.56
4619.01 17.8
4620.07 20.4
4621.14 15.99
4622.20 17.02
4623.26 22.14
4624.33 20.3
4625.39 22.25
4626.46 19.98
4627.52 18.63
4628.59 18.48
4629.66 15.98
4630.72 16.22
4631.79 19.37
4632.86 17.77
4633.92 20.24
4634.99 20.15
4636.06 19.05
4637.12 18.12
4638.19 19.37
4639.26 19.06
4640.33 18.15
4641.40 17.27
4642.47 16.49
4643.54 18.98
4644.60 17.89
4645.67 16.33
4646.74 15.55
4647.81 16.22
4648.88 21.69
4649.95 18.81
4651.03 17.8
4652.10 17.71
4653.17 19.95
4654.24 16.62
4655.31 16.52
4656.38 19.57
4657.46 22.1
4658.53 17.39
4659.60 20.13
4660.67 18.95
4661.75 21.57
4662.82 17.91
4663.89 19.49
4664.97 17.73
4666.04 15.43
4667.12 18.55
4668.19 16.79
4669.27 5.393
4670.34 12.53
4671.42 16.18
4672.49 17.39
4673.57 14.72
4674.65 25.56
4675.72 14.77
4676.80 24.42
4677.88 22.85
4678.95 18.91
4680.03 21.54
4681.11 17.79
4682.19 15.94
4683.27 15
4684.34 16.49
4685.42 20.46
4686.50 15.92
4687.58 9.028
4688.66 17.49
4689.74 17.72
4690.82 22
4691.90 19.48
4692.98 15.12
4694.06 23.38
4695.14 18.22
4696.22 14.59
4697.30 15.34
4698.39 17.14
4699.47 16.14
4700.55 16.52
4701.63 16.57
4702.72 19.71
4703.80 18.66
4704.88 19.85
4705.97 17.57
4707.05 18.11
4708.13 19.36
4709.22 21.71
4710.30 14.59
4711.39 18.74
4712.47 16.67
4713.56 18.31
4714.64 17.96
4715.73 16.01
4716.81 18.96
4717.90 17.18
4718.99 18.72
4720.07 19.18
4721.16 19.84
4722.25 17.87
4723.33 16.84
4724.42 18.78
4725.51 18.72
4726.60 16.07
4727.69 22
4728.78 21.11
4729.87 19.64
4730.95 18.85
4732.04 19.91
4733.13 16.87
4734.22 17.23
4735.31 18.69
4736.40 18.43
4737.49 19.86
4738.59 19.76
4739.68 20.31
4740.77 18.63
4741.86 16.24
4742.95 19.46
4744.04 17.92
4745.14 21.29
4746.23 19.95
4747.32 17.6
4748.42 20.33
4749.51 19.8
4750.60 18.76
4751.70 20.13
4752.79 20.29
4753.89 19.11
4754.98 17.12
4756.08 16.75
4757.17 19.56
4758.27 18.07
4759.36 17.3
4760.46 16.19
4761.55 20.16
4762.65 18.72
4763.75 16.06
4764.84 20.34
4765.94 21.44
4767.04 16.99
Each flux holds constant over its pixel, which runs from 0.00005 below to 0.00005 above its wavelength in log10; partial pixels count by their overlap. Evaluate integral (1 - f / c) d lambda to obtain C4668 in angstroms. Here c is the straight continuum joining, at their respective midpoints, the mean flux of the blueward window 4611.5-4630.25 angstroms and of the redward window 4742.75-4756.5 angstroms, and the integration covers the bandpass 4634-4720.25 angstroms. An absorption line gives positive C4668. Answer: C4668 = 6.45 angstroms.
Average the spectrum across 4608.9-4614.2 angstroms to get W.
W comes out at 19.4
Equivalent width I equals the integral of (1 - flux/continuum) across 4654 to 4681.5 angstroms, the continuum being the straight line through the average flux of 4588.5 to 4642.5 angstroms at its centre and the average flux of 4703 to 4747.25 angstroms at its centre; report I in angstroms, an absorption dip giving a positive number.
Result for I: 0.7 angstroms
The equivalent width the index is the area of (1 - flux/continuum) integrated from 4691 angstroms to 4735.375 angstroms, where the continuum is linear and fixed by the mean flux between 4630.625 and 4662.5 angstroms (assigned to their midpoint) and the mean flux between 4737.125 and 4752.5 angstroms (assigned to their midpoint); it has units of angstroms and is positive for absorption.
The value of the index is 1.9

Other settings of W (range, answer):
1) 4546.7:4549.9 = 17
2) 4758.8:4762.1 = 17.9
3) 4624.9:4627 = 21.1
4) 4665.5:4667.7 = 17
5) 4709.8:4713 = 16.7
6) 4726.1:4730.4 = 19.7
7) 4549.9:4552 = 14.9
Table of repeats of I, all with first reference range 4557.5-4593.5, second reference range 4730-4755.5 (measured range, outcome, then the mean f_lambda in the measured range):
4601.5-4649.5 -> -2.4 angstroms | 18.8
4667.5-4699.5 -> 2.0 angstroms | 17.3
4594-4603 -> -0.1 angstroms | 18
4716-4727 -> 0.4 angstroms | 18.2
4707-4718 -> 0.4 angstroms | 18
